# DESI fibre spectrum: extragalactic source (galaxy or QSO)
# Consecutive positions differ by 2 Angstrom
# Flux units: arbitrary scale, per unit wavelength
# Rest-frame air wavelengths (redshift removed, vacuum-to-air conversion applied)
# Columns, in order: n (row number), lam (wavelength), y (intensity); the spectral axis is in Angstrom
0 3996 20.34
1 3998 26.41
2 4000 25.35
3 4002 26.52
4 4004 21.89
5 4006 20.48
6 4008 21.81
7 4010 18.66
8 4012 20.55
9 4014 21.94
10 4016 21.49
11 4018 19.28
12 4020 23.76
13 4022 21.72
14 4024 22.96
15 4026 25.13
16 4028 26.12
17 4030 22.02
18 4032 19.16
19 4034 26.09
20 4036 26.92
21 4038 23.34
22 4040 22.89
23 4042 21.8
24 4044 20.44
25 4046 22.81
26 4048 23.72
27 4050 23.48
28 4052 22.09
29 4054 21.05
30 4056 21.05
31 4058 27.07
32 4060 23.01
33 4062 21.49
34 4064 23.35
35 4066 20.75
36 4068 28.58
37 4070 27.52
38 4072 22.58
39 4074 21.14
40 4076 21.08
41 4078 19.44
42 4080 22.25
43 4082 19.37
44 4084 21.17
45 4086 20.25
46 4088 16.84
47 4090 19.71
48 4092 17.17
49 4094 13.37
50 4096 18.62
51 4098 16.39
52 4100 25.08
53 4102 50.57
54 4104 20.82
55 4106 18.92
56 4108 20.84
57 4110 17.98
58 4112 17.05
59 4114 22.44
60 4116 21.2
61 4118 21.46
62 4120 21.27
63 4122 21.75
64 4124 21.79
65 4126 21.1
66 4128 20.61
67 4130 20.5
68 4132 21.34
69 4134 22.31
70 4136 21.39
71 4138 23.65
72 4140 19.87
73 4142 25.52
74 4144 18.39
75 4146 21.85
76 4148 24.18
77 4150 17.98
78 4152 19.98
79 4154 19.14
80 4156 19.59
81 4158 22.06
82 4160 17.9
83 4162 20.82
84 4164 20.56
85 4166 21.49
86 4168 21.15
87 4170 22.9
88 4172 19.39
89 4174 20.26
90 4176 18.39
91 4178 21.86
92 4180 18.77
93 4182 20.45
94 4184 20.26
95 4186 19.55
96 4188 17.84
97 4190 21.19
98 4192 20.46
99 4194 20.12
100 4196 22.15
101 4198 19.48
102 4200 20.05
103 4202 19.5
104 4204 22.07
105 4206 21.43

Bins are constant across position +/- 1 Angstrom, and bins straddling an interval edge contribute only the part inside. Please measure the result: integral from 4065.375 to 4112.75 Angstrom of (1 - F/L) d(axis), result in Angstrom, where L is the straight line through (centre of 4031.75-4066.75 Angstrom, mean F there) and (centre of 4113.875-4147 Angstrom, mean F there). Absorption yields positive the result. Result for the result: 1.4 Angstrom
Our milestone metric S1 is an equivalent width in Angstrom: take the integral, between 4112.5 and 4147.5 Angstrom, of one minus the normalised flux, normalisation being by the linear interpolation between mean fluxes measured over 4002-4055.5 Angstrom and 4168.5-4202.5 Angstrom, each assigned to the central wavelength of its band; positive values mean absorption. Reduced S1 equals -0.92 Angstrom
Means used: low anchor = 22.4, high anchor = 20.2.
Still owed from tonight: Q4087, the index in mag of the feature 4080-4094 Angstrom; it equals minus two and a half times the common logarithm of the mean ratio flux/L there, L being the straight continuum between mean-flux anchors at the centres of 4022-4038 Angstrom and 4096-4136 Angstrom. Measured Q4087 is 0.20 mag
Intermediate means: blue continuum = 23.9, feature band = 18.9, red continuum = 22.2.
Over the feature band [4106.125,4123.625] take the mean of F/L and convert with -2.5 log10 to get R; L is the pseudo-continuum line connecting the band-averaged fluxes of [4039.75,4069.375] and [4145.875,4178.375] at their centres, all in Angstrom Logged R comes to 0.06 mag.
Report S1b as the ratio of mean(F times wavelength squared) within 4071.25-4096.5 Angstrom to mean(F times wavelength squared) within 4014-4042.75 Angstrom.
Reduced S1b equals 0.9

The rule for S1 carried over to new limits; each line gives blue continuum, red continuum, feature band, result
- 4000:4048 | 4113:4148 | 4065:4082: -0.4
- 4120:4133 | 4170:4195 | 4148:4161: 0.5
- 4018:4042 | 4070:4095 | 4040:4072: -2.4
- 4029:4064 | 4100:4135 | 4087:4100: 2.9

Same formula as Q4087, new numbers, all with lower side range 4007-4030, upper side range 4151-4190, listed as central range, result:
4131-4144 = -0.07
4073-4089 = 0.06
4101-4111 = -0.22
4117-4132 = -0.02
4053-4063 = -0.06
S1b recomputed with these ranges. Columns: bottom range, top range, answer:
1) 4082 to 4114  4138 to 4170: 1.02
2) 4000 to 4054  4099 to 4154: 1.03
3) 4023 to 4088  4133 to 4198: 0.96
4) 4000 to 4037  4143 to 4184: 0.96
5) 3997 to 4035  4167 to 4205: 0.97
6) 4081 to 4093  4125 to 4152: 1.15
